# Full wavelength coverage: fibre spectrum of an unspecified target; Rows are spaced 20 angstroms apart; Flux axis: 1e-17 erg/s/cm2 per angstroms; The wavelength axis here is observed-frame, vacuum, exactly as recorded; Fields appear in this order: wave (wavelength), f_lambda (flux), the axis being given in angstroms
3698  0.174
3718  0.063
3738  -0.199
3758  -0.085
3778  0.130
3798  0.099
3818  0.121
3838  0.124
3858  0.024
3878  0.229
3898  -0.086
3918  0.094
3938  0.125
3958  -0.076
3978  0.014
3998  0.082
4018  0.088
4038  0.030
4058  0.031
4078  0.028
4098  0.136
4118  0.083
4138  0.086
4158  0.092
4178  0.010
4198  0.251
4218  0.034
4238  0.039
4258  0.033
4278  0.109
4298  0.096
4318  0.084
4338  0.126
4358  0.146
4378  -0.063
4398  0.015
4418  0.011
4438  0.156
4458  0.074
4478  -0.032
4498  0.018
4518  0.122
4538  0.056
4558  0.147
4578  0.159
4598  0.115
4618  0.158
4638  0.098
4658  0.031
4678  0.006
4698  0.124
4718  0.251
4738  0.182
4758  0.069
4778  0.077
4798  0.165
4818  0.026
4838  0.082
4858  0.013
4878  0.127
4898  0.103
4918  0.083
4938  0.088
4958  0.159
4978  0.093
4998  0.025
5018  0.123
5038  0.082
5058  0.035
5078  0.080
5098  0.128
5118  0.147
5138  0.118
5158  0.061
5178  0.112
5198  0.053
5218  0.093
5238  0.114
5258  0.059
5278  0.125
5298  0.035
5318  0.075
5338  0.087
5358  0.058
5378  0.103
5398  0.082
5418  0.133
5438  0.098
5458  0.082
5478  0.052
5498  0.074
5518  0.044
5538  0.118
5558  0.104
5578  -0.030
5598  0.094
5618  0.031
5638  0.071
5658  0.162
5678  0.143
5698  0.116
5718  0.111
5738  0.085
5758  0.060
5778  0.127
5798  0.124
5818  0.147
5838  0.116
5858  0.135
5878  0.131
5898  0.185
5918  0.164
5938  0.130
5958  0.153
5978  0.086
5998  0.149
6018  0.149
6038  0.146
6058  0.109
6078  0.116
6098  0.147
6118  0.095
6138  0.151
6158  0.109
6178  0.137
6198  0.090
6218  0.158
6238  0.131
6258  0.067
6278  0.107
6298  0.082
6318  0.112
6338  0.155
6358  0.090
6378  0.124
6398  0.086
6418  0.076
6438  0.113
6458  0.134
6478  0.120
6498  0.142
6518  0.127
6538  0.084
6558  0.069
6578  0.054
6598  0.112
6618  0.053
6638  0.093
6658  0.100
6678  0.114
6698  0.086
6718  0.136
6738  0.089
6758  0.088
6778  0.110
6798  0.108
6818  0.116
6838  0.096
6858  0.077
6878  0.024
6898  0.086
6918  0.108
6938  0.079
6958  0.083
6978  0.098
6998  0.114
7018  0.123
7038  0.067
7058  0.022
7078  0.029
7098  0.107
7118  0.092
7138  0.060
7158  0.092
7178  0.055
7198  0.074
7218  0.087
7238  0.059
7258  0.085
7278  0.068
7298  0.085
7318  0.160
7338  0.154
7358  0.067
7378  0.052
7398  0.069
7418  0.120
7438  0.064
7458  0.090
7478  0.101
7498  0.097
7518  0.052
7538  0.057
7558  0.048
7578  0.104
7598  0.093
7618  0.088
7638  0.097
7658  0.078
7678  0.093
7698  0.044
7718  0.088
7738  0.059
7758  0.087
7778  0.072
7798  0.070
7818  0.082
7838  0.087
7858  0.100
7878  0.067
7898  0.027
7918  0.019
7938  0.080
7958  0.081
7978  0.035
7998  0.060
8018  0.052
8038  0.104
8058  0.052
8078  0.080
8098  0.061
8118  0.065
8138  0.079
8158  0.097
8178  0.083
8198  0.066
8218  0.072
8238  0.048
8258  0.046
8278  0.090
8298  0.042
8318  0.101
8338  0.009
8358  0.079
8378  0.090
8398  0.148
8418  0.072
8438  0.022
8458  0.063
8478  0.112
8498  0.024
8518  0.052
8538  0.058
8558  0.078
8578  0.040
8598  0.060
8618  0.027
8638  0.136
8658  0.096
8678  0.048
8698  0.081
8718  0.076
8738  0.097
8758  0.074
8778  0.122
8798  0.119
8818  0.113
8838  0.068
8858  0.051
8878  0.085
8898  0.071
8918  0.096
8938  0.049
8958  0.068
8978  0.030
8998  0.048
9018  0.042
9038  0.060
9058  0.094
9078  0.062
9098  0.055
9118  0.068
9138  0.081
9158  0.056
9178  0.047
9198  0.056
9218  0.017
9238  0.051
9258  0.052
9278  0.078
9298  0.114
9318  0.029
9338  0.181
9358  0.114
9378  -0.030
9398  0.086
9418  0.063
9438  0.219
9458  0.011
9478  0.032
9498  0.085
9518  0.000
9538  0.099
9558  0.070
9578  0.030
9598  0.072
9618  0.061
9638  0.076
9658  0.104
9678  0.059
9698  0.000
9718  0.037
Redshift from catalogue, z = 0.48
